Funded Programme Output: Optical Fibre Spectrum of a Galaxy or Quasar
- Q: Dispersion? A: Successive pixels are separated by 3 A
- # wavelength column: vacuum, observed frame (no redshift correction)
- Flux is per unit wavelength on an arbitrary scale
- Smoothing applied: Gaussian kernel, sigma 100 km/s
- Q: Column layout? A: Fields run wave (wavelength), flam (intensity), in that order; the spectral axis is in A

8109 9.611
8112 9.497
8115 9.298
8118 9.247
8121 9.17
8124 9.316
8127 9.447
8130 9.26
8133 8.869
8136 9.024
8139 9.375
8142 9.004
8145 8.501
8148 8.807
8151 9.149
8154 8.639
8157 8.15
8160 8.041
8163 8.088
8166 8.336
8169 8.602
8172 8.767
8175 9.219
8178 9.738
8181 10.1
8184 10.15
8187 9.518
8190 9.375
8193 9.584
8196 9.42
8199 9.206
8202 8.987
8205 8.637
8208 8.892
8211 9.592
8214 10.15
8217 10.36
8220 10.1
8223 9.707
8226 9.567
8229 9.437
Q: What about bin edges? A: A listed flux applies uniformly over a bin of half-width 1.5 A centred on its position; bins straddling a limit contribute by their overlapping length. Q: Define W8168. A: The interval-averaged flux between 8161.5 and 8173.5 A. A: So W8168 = 8.45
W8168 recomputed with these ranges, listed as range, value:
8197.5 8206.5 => 8.94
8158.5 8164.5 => 8.06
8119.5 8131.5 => 9.3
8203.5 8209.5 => 8.76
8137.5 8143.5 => 9.19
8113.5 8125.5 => 9.26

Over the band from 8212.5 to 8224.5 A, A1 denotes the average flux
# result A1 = 10.1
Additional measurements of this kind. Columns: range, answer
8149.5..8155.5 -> 8.89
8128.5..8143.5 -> 9.11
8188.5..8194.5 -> 9.48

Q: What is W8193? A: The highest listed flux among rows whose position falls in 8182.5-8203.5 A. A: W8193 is 10.15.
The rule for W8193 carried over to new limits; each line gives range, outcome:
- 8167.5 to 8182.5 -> 10.1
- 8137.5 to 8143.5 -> 9.375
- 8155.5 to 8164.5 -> 8.15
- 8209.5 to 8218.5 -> 10.36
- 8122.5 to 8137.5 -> 9.447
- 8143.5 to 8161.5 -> 9.149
